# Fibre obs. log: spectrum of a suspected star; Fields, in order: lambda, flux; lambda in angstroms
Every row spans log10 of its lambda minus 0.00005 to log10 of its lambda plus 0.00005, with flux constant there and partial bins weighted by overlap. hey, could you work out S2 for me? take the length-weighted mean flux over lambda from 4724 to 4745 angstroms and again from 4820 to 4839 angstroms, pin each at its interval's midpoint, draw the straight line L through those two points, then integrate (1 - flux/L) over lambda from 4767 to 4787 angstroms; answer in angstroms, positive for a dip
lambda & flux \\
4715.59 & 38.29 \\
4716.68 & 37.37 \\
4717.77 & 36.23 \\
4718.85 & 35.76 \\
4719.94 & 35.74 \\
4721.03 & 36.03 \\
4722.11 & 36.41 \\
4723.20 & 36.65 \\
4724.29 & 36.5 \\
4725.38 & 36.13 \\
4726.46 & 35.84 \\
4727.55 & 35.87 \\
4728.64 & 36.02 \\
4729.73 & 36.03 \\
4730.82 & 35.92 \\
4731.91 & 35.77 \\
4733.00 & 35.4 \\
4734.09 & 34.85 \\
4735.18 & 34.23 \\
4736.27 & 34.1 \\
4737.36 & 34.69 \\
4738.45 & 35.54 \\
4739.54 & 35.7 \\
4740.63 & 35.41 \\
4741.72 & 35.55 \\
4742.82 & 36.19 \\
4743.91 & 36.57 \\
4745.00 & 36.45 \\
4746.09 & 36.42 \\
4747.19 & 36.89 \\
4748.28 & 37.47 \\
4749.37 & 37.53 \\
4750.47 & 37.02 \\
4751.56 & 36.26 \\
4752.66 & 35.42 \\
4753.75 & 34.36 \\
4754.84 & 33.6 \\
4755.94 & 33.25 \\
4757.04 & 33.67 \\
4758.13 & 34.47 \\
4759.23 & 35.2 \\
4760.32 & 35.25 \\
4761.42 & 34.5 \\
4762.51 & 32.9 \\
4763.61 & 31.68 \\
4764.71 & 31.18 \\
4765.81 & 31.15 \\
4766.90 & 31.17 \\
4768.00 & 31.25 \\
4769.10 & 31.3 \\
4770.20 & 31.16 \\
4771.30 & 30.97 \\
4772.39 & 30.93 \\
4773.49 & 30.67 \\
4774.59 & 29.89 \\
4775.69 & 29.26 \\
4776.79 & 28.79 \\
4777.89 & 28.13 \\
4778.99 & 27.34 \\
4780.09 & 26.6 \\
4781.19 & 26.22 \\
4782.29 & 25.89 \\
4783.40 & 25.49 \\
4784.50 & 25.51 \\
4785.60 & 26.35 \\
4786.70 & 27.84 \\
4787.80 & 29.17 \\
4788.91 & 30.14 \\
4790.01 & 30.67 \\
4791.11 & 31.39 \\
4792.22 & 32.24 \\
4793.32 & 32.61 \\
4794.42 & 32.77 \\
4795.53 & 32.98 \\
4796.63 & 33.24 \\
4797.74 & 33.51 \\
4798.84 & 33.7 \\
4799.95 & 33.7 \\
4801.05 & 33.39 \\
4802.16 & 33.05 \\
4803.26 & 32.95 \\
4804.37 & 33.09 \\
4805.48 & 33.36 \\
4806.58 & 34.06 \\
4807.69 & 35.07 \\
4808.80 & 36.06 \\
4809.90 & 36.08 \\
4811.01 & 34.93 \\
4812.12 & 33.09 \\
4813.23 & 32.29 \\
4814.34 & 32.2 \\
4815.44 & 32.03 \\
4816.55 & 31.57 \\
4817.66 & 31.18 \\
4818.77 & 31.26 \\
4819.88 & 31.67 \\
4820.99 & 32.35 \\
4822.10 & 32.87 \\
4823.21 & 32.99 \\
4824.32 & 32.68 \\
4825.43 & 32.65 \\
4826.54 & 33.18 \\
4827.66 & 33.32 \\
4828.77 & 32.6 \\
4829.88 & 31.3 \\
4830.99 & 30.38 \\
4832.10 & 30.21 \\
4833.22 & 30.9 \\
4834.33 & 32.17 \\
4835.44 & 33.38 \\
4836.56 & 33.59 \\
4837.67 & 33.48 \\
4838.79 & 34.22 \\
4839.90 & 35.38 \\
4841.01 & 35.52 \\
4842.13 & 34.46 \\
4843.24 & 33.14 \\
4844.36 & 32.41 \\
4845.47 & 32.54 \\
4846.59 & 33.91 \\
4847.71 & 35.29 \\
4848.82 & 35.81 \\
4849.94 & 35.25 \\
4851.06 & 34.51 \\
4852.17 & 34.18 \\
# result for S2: 3.28 angstroms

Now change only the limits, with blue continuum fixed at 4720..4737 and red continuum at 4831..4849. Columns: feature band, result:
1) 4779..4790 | 2.3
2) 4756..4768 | 0.7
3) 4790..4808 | 0.6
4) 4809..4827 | 0.6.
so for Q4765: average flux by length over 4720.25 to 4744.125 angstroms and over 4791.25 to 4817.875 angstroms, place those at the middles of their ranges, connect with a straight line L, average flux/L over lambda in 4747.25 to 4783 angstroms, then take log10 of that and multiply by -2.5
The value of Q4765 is 0.08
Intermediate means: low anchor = 35.7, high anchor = 33.3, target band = 32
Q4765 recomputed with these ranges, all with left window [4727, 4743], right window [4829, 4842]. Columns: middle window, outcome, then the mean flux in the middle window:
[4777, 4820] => 0.08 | 31.3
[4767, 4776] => 0.12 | 30.7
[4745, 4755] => -0.04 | 36.2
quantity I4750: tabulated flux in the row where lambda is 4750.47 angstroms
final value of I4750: 37.02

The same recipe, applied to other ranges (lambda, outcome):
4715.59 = 38.29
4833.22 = 30.9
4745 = 36.45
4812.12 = 33.09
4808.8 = 36.06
